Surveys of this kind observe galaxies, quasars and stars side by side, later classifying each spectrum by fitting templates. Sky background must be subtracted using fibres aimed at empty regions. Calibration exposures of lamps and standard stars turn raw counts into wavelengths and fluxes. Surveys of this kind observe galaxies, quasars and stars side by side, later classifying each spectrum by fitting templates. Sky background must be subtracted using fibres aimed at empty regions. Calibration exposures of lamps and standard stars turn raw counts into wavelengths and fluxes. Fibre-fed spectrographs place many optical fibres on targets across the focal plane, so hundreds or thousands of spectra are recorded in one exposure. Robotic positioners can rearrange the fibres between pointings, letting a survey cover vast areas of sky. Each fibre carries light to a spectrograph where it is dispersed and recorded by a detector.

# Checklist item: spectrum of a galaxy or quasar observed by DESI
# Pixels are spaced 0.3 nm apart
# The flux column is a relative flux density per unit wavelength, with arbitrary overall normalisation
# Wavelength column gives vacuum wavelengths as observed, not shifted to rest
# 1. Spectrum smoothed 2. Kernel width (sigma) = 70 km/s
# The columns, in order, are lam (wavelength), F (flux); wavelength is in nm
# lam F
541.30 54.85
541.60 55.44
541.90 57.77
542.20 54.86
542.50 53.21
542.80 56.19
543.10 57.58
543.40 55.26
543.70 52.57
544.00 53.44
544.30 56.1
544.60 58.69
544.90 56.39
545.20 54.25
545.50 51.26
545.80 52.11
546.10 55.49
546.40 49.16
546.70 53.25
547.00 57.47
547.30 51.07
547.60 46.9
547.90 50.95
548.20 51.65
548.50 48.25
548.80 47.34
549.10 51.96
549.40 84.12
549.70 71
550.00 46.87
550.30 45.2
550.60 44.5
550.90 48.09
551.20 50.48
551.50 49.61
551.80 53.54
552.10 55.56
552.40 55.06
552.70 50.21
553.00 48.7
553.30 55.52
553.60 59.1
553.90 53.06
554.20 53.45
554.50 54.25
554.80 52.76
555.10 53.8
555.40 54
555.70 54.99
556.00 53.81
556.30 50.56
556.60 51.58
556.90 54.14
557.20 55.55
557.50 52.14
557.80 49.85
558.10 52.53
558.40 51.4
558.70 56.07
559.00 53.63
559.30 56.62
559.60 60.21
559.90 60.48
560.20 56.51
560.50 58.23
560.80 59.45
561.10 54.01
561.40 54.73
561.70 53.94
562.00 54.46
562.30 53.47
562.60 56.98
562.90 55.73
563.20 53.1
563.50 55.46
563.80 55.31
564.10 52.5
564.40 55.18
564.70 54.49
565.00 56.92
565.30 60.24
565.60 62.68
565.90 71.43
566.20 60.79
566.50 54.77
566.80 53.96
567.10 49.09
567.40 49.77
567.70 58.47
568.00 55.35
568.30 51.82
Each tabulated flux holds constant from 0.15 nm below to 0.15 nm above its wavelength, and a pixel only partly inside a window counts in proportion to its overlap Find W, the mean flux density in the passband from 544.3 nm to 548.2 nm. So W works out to 53.1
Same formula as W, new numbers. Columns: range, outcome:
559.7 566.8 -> 57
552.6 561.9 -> 54.4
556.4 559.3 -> 53.1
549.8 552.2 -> 49.6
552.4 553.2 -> 50.9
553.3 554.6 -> 55.1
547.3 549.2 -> 49.6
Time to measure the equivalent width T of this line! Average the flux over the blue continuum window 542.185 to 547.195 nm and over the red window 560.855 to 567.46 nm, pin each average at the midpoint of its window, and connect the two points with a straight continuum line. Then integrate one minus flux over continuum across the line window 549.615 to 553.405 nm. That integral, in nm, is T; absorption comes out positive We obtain 0.24 nm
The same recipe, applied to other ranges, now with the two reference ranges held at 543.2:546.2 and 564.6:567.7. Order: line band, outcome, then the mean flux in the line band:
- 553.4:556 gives 0.07 nm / 54.4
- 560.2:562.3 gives 0.04 nm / 55.7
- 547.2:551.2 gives 0.17 nm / 52.8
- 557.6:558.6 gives 0.09 nm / 51.5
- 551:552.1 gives 0.08 nm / 51.7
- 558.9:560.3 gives -0.03 nm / 57.7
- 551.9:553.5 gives 0.07 nm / 53.2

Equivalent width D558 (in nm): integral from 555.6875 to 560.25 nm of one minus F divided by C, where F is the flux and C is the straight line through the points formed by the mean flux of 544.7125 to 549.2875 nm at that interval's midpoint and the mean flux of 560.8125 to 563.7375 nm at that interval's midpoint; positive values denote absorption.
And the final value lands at -0.02 nm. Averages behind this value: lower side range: 52.2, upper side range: 54.9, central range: 54.3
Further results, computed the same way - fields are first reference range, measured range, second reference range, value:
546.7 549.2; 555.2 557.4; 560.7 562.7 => -0.002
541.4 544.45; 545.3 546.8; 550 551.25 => -0.014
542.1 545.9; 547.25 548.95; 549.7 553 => 0.107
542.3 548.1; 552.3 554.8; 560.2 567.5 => 0.057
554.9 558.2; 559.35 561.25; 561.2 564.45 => -0.145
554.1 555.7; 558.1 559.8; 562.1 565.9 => -0.013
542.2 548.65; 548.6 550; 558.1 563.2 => -0.187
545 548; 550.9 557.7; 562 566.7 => 0.160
